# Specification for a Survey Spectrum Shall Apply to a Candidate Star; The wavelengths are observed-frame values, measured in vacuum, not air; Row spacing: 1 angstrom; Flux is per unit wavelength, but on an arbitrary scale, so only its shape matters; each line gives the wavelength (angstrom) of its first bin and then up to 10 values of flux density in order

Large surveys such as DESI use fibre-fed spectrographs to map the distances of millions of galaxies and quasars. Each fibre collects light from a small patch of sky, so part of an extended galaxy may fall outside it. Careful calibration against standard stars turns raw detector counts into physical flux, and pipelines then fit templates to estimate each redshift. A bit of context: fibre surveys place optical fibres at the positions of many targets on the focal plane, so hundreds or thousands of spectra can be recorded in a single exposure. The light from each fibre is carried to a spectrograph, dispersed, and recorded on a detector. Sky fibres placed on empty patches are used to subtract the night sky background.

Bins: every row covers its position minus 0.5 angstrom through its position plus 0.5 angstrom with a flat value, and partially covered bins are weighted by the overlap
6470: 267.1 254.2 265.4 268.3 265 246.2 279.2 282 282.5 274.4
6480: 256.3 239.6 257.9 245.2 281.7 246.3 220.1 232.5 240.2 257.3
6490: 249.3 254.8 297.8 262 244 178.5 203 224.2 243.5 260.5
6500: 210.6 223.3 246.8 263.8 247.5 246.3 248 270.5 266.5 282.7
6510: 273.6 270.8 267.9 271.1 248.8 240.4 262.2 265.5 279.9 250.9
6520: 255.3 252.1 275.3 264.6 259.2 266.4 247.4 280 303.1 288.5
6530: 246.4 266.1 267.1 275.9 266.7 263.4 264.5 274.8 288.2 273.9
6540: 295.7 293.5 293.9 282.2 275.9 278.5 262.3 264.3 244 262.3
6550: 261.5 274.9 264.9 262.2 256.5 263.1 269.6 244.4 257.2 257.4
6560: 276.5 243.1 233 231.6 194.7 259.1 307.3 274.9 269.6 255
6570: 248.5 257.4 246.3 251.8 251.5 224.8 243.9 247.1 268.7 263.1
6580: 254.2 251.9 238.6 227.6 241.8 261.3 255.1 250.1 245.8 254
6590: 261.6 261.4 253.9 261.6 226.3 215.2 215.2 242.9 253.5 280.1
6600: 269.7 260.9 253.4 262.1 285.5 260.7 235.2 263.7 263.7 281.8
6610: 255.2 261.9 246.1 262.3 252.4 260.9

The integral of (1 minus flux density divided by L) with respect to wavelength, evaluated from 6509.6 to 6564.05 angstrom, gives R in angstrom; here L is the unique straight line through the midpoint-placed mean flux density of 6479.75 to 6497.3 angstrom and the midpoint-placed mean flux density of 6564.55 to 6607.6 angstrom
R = -3.6 angstrom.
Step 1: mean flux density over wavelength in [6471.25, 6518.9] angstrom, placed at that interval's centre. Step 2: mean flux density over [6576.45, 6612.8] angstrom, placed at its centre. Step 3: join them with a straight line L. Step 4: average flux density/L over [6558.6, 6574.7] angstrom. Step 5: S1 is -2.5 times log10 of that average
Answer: 0.002 mag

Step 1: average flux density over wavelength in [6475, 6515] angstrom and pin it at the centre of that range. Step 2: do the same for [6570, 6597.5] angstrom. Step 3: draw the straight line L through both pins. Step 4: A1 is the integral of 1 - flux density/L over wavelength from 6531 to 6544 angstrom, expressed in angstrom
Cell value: -1.5 angstrom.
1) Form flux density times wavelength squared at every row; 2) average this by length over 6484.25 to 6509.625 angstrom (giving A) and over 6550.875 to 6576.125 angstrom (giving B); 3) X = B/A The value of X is 1.1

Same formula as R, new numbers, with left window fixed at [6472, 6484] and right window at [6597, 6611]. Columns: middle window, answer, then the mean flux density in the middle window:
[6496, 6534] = 0.7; 259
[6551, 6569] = 0.4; 257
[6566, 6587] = 0.8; 253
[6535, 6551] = -0.6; 274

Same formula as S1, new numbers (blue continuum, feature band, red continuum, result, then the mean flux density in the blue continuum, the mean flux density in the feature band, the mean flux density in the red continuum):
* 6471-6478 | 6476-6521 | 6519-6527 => 0.047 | 268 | 253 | 261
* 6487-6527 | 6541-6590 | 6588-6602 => -0.023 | 253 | 257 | 250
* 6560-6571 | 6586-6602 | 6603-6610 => 0.044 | 253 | 250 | 264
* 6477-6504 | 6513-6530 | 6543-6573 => -0.052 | 247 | 265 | 259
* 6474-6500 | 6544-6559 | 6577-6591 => -0.046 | 250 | 262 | 252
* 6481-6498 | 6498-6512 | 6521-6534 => -0.003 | 243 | 255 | 269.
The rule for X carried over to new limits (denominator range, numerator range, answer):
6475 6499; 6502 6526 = 1.05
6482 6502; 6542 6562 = 1.11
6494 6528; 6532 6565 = 1.05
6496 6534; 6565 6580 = 1.01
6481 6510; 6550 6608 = 1.05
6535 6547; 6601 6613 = 0.95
